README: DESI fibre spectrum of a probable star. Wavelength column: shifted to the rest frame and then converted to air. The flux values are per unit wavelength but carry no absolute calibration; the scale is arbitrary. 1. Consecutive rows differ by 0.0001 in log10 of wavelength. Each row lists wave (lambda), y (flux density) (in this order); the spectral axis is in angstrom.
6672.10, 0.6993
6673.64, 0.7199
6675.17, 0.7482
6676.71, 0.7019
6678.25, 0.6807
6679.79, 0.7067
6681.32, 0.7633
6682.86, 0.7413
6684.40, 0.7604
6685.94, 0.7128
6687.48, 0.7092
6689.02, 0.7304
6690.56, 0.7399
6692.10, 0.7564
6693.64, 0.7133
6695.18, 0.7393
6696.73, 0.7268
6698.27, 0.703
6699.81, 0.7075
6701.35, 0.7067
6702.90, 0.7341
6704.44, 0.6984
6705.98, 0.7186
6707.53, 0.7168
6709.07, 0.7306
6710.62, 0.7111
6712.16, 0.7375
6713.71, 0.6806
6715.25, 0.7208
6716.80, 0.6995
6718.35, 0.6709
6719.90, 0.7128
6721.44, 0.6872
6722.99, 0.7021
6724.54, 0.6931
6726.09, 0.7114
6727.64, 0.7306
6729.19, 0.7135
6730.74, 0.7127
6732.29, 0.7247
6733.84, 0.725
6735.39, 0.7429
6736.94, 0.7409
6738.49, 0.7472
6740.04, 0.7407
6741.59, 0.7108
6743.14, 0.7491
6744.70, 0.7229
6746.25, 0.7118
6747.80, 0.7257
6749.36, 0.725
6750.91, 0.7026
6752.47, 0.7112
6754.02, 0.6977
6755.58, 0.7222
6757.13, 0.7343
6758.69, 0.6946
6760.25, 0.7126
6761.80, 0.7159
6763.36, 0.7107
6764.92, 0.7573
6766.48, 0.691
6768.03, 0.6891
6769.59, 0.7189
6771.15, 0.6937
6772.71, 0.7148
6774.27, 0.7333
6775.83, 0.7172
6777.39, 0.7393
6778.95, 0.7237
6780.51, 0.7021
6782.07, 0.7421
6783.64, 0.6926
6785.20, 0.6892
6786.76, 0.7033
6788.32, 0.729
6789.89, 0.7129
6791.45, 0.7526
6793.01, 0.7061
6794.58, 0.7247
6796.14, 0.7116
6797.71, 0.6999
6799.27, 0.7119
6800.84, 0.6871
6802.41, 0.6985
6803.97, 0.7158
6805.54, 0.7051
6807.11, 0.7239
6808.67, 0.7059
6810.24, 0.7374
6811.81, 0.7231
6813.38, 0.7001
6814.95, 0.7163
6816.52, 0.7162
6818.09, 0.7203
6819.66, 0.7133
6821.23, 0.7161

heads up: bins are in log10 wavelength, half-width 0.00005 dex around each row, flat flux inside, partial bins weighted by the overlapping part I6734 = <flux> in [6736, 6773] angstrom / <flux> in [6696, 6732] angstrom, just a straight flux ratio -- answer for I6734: 1.01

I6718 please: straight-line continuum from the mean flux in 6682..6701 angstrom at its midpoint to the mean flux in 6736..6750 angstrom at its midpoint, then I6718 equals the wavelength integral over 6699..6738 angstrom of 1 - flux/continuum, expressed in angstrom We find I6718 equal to 0.9 angstrom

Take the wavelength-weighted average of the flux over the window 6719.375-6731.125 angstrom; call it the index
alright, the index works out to 0.708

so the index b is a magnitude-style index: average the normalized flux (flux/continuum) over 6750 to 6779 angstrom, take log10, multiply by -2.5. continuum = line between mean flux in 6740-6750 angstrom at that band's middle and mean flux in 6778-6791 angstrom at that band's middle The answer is 0.01 mag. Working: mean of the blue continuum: 0.725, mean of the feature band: 0.715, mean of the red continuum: 0.713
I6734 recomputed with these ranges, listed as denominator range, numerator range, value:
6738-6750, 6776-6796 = 0.99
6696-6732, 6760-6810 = 1.01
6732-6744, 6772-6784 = 0.98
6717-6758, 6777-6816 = 0.99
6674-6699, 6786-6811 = 0.98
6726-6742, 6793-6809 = 0.97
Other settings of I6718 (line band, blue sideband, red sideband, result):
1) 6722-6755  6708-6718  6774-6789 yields -0.3 angstrom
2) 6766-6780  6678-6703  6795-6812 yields 0.0 angstrom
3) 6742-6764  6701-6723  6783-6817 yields -0.2 angstrom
